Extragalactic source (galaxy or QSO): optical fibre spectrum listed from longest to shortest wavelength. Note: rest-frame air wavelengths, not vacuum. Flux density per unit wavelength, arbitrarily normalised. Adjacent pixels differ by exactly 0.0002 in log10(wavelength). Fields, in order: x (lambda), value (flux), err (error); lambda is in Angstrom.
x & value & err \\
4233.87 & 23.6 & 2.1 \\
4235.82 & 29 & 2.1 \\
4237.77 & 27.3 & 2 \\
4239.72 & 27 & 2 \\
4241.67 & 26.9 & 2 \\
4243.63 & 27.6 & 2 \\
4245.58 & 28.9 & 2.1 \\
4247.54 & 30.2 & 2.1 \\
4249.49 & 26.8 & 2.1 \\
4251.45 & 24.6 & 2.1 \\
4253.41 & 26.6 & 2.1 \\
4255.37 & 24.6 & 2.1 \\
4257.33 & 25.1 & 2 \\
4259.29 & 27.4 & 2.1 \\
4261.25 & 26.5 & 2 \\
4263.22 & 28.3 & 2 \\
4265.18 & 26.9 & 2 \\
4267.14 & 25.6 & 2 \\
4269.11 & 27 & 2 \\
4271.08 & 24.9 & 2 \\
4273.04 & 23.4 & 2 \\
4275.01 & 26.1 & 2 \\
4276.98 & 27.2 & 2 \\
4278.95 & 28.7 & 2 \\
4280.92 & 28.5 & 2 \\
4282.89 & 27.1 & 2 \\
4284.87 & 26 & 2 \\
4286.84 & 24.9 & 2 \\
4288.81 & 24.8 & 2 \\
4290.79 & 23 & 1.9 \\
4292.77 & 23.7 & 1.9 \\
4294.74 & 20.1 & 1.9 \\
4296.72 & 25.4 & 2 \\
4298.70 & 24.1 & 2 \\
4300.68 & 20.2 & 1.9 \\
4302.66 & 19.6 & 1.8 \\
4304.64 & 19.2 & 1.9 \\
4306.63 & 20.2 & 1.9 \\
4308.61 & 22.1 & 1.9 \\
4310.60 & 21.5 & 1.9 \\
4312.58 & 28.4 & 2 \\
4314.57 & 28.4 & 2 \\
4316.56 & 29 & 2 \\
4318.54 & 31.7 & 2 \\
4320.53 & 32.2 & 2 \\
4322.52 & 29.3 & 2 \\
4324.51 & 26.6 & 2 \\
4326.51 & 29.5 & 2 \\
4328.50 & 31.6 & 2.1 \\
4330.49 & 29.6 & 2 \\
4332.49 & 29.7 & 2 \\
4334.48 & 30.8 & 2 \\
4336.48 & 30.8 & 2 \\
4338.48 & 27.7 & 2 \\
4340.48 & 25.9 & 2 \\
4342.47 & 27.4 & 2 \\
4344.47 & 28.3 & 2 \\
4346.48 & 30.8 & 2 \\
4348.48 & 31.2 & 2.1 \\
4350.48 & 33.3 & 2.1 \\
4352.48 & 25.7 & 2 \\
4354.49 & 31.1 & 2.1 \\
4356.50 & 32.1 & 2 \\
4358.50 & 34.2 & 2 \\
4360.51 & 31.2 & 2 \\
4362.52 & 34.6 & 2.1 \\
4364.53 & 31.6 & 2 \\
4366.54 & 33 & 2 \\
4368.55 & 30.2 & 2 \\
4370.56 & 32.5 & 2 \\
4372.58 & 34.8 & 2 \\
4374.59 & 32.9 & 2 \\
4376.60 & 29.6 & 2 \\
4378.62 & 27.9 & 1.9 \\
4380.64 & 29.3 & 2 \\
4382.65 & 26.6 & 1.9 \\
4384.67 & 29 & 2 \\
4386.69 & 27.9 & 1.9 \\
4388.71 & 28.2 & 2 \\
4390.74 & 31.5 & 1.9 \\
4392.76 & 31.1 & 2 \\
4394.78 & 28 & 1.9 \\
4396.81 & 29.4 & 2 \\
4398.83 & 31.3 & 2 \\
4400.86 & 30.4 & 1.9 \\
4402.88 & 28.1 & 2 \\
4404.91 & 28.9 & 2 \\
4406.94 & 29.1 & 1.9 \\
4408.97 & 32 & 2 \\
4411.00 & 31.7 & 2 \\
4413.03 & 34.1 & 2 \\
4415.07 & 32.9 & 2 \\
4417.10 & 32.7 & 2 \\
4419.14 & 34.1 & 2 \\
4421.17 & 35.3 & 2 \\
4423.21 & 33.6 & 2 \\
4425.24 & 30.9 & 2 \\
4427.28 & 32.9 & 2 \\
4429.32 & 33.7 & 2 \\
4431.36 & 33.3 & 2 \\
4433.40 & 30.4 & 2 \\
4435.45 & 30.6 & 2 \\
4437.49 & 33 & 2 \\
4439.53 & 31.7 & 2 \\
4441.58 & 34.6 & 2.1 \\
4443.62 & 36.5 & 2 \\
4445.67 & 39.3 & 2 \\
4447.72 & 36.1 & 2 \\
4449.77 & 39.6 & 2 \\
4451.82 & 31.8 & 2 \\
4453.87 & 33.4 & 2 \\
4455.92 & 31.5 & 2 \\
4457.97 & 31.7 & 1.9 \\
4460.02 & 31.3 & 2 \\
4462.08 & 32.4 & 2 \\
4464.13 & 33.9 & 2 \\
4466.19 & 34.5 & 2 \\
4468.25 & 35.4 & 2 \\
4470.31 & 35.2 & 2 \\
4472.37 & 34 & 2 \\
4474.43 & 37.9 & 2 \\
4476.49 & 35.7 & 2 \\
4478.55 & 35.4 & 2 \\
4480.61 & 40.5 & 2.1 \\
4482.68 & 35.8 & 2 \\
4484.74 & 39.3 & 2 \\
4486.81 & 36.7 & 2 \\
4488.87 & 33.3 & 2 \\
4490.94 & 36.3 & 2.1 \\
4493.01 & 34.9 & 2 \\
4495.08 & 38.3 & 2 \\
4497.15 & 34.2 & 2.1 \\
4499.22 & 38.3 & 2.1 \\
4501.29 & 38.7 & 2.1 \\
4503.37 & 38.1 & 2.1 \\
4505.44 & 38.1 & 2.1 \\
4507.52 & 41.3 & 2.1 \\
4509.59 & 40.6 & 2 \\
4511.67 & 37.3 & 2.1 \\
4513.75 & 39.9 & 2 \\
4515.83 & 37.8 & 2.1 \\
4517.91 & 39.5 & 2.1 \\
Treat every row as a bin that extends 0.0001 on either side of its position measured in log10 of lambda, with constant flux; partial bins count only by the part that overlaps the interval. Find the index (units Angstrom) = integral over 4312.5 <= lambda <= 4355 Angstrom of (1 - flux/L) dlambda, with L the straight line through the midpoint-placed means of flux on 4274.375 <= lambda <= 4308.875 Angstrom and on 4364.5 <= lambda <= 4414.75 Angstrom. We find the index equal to -4.49 Angstrom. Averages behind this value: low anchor 23.9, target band 29.5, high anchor 30.4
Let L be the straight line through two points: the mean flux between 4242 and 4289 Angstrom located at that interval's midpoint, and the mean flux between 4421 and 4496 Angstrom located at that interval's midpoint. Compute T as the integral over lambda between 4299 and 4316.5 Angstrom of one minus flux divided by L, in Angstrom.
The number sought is 3.4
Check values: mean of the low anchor 26.6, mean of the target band 22.9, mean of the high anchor 34.6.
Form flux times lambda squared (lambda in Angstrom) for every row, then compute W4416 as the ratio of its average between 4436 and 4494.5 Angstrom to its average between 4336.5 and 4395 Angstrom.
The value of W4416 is 1.21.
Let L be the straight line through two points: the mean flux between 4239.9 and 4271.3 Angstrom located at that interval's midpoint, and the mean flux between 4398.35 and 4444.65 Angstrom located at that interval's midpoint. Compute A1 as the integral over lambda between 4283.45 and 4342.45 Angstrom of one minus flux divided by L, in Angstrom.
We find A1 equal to 5.4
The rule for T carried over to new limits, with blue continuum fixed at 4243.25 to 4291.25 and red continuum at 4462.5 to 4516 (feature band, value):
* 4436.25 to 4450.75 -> -0.4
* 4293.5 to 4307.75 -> 3.4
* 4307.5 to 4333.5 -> 0.5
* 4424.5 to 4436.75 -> 0.8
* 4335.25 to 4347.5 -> 0.6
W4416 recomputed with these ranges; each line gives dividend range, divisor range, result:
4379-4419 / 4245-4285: 1.20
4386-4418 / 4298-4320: 1.31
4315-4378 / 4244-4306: 1.25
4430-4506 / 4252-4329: 1.48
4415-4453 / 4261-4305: 1.46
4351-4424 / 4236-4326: 1.26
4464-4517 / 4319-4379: 1.29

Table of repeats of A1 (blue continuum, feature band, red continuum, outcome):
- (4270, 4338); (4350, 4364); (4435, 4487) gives -1.2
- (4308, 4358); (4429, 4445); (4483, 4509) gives 0.6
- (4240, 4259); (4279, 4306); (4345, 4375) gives 4.7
